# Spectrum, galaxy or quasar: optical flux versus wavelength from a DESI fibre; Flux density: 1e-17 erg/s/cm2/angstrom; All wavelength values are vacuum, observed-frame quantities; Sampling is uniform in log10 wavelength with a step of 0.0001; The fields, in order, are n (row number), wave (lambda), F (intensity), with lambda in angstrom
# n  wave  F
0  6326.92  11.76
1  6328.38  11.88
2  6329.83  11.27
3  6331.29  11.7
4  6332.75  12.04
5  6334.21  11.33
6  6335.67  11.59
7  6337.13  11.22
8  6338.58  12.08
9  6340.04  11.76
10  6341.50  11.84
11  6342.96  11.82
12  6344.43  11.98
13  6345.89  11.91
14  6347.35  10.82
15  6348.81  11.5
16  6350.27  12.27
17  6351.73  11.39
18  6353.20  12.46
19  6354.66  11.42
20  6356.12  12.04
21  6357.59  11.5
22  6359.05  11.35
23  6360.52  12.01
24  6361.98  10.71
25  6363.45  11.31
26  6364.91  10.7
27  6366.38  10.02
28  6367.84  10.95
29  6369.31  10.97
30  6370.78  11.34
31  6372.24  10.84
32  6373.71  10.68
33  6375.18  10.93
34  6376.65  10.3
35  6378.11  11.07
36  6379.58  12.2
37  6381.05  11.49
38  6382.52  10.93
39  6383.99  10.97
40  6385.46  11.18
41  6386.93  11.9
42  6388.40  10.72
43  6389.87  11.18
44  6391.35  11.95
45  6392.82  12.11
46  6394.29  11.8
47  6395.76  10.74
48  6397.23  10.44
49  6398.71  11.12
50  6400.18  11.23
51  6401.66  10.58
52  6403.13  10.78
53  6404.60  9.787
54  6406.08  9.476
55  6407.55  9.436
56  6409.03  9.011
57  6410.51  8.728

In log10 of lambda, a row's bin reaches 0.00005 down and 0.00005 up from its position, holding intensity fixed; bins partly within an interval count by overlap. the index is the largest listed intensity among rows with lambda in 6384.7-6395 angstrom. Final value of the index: 12.11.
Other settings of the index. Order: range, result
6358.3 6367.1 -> 12.01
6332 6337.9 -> 12.04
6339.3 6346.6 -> 11.98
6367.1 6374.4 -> 11.34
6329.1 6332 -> 11.7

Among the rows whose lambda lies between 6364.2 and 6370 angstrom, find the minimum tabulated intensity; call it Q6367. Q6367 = 10.02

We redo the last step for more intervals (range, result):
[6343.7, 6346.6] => 11.91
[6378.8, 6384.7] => 10.93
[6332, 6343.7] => 11.22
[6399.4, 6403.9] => 10.58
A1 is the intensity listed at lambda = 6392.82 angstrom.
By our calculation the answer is 12.11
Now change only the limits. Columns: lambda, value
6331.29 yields 11.7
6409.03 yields 9.011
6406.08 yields 9.476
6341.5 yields 11.84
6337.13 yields 11.22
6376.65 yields 10.3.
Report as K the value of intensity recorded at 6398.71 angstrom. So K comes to 11.12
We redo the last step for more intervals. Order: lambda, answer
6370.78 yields 11.34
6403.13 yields 10.78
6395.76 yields 10.74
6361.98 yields 10.71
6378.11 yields 11.07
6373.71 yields 10.68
